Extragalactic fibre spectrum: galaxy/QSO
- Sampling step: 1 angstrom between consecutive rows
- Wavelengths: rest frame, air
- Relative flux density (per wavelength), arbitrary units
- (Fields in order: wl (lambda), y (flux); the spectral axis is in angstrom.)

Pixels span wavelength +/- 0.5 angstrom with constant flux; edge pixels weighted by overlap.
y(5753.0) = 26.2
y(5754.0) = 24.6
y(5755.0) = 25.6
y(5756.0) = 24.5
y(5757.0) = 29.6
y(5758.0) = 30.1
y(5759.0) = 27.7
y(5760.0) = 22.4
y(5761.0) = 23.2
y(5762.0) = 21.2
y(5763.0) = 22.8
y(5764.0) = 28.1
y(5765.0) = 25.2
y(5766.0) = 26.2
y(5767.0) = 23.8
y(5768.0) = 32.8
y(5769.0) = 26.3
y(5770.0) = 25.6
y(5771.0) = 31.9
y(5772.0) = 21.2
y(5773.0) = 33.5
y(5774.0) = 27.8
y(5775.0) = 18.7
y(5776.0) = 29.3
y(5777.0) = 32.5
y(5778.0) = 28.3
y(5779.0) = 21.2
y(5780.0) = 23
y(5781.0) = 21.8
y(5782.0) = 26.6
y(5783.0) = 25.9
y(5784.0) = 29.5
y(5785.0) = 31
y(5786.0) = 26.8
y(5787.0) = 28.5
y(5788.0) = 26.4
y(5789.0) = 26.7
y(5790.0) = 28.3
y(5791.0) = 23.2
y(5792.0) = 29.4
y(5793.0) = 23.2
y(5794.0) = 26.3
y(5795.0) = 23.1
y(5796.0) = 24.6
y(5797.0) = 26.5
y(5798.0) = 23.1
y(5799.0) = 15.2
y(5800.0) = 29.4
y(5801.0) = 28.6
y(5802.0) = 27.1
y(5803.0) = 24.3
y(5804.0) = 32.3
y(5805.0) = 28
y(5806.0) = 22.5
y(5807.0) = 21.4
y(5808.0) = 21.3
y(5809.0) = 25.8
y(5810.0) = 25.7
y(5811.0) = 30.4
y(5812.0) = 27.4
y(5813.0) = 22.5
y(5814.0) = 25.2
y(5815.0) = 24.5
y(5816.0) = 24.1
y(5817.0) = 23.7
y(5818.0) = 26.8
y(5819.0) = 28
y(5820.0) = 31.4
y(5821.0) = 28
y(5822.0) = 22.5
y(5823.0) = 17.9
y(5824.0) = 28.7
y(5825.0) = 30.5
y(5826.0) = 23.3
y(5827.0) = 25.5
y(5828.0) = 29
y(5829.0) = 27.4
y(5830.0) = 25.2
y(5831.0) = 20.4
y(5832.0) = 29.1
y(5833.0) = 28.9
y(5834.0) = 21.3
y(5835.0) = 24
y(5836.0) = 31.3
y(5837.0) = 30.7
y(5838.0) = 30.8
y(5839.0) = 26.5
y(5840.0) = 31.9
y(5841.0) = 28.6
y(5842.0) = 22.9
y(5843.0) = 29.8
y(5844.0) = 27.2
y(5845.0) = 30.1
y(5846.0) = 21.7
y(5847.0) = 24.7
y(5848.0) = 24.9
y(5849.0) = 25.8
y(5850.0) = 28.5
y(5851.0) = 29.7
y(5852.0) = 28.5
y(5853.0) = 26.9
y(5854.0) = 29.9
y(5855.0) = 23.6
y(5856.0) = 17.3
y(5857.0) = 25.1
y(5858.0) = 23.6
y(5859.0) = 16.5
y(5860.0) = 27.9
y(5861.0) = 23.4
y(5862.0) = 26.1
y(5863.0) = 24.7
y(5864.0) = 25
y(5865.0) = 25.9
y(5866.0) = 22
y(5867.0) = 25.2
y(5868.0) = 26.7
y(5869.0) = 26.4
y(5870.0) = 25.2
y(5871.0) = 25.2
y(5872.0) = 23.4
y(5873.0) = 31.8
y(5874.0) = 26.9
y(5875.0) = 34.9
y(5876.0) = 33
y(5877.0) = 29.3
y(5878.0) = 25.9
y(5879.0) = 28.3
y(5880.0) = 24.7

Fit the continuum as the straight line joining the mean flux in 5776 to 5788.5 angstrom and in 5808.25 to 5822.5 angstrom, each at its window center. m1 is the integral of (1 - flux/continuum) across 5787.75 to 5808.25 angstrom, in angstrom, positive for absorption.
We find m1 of 0.9 angstrom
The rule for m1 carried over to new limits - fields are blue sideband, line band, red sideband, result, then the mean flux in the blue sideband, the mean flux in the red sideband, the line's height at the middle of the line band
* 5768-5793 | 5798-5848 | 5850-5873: -0.4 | 26.9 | 25.1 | 26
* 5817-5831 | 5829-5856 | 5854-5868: -2.0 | 26.2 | 23.9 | 25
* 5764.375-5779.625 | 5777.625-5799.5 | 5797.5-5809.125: 0.4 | 26.9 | 24.9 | 25.9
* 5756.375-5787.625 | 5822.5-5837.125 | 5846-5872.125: -0.3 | 26.5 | 25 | 25.5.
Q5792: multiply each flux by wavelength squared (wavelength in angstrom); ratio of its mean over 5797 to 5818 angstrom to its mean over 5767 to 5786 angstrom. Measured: 0.94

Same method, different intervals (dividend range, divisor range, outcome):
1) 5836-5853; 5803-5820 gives 1.09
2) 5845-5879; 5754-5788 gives 1.02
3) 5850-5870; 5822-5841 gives 0.95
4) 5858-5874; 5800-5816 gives 0.99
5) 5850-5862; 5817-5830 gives 0.96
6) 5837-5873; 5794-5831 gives 1.03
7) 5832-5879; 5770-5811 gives 1.04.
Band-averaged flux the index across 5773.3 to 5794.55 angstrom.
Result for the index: 26.5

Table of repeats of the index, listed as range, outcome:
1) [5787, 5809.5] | 25.4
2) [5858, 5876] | 25.9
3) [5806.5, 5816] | 24.9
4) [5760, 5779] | 26.3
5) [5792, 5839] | 25.8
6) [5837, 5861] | 26.2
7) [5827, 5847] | 27.1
